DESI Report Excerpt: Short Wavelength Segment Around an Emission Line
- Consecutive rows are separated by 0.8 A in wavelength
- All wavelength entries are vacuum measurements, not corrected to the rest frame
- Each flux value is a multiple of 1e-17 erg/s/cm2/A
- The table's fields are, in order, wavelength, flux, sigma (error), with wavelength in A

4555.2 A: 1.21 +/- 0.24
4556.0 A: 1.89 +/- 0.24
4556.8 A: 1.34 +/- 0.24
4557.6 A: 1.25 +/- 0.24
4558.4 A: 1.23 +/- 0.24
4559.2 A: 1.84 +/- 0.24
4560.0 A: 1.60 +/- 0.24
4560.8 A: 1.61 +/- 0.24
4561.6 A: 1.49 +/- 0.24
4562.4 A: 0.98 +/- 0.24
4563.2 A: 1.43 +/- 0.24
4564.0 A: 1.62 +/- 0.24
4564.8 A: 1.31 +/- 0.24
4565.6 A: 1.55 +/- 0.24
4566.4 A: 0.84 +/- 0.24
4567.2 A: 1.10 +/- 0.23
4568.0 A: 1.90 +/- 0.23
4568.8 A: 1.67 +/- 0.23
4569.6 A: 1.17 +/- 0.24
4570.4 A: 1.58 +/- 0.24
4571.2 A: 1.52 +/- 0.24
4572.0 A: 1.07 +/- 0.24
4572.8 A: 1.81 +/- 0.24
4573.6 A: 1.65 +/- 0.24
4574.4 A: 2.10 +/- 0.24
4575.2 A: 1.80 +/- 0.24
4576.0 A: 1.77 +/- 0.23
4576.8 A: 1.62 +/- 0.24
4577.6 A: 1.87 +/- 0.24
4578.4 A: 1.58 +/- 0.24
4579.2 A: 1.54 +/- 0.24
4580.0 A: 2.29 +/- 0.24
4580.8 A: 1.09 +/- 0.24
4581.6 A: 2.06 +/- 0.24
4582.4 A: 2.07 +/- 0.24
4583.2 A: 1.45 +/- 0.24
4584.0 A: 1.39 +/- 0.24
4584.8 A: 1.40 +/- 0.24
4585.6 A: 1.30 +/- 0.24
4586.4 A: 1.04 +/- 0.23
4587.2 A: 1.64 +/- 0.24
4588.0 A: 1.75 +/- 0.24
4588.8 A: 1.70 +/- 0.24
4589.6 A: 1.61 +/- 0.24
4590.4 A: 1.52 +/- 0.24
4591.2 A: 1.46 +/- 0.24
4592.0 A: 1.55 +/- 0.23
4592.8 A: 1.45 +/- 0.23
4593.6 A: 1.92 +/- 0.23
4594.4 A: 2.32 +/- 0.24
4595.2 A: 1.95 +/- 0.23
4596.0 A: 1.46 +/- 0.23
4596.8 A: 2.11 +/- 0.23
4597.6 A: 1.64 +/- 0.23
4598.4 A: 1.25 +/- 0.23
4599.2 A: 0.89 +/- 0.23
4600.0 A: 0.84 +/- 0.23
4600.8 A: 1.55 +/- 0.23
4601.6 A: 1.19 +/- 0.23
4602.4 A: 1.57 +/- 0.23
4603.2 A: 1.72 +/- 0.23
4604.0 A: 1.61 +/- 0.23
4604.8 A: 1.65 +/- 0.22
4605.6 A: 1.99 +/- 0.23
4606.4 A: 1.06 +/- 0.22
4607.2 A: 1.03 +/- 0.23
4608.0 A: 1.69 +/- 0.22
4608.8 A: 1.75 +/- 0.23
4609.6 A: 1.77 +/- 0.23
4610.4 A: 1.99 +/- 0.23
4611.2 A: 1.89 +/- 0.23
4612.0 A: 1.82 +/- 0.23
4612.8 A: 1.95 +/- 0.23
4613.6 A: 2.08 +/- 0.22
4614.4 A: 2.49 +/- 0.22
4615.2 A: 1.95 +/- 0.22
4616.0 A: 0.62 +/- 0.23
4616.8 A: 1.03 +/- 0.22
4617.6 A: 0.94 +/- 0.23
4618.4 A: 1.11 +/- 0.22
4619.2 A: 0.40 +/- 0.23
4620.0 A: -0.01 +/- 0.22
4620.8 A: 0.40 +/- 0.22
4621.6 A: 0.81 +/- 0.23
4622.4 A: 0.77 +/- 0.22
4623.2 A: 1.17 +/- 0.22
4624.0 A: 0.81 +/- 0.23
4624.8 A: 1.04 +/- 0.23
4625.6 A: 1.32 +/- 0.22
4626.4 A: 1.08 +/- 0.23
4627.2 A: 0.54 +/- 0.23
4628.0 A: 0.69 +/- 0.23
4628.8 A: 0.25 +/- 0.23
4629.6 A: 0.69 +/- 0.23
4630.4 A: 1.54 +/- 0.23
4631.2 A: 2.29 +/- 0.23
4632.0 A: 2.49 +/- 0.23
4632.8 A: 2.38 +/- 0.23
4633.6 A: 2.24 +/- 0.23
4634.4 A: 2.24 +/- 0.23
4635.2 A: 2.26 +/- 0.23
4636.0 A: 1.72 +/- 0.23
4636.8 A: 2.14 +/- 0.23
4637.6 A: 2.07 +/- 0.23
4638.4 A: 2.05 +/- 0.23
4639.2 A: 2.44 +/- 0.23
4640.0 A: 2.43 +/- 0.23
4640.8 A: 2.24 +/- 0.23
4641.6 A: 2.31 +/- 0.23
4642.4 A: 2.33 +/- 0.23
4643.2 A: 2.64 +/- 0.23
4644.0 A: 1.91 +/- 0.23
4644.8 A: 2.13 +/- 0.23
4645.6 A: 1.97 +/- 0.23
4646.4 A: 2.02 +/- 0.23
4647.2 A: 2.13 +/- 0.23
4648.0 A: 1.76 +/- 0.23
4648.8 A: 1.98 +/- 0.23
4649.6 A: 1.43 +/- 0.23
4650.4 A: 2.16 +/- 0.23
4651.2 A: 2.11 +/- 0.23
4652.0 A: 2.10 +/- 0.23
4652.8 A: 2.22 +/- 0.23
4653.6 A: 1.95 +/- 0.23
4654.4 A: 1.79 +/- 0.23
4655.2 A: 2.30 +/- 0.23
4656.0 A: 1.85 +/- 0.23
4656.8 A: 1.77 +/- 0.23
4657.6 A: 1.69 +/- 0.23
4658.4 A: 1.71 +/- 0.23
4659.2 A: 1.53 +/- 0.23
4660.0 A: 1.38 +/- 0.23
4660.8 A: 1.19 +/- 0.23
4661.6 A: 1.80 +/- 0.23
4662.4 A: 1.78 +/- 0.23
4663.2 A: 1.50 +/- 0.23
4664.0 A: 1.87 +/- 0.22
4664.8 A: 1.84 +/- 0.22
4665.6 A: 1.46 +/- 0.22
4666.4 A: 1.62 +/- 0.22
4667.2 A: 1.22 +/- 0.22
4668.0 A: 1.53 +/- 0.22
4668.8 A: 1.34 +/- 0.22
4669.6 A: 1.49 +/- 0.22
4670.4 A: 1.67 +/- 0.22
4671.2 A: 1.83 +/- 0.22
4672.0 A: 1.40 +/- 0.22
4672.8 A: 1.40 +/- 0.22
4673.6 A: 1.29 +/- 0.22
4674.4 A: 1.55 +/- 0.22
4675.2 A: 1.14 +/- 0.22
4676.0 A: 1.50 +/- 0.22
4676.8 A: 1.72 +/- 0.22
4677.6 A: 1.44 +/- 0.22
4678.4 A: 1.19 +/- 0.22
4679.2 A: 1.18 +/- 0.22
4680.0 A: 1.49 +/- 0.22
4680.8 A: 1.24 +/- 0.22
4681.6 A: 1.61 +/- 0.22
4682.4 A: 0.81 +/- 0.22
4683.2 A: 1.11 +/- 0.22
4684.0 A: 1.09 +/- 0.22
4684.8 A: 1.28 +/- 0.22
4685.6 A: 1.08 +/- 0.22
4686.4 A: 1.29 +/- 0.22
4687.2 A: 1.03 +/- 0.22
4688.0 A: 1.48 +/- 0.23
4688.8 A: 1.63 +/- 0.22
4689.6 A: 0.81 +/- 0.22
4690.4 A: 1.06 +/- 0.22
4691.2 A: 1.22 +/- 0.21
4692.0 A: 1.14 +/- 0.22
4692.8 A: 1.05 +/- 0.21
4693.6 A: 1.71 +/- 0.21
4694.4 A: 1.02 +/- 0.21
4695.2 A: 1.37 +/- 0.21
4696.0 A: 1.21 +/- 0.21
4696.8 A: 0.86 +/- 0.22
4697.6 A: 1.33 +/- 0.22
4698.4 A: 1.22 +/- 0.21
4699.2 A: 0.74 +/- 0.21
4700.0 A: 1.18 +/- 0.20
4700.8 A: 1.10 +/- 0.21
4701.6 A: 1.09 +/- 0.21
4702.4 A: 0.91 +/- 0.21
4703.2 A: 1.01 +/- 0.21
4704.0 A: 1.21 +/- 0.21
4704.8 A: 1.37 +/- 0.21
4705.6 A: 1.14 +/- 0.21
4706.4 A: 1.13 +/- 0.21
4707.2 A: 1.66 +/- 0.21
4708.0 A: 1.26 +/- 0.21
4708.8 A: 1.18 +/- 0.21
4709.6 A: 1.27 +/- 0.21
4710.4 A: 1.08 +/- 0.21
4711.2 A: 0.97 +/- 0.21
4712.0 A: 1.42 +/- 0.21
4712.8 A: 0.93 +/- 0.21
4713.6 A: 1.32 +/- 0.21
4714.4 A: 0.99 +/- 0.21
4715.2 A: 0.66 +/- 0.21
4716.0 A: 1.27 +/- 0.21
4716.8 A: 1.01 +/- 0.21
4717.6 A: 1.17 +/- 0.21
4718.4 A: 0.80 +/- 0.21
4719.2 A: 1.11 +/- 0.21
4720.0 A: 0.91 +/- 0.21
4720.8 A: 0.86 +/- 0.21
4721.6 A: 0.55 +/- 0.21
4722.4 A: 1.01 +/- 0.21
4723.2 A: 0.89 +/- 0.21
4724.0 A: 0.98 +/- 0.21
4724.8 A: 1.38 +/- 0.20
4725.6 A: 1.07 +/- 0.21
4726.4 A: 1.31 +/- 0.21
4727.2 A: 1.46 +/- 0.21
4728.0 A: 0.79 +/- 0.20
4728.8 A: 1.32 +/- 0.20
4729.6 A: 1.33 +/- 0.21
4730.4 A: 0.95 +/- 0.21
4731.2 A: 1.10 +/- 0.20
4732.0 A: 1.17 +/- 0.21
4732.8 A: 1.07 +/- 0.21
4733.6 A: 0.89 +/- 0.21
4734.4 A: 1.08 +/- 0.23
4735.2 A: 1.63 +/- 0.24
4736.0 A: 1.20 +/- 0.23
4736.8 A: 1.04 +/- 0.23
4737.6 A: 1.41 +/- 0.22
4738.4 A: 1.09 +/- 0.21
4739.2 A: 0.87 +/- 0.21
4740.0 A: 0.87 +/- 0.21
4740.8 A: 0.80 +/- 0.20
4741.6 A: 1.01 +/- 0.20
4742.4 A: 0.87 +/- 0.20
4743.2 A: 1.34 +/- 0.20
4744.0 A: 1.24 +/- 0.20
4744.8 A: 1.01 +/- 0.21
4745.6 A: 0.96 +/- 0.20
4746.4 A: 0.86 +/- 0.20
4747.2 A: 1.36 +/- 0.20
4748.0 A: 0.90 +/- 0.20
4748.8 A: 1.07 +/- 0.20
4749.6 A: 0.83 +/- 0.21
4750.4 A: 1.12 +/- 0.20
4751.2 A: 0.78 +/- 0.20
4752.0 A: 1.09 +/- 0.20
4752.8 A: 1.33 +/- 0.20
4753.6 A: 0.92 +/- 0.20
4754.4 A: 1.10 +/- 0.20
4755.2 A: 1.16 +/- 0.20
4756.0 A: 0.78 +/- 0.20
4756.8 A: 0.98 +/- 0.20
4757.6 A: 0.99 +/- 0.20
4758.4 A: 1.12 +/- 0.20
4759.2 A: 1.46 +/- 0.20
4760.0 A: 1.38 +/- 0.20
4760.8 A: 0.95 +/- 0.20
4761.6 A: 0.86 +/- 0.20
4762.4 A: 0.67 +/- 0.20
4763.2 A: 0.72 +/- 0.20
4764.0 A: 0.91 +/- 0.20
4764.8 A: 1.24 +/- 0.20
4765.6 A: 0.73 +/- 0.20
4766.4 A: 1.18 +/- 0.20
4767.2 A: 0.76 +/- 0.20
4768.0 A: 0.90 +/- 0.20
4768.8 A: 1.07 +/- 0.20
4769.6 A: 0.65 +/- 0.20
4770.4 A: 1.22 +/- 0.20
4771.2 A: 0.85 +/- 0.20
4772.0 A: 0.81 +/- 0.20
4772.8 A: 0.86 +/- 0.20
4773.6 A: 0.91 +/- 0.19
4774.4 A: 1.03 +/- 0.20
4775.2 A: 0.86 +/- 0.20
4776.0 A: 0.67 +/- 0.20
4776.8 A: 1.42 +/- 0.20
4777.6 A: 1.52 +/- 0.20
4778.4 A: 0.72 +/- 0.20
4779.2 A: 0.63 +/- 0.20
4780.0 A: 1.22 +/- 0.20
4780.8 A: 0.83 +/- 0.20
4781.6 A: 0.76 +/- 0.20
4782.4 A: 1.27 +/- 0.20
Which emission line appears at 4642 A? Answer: C IV 1549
